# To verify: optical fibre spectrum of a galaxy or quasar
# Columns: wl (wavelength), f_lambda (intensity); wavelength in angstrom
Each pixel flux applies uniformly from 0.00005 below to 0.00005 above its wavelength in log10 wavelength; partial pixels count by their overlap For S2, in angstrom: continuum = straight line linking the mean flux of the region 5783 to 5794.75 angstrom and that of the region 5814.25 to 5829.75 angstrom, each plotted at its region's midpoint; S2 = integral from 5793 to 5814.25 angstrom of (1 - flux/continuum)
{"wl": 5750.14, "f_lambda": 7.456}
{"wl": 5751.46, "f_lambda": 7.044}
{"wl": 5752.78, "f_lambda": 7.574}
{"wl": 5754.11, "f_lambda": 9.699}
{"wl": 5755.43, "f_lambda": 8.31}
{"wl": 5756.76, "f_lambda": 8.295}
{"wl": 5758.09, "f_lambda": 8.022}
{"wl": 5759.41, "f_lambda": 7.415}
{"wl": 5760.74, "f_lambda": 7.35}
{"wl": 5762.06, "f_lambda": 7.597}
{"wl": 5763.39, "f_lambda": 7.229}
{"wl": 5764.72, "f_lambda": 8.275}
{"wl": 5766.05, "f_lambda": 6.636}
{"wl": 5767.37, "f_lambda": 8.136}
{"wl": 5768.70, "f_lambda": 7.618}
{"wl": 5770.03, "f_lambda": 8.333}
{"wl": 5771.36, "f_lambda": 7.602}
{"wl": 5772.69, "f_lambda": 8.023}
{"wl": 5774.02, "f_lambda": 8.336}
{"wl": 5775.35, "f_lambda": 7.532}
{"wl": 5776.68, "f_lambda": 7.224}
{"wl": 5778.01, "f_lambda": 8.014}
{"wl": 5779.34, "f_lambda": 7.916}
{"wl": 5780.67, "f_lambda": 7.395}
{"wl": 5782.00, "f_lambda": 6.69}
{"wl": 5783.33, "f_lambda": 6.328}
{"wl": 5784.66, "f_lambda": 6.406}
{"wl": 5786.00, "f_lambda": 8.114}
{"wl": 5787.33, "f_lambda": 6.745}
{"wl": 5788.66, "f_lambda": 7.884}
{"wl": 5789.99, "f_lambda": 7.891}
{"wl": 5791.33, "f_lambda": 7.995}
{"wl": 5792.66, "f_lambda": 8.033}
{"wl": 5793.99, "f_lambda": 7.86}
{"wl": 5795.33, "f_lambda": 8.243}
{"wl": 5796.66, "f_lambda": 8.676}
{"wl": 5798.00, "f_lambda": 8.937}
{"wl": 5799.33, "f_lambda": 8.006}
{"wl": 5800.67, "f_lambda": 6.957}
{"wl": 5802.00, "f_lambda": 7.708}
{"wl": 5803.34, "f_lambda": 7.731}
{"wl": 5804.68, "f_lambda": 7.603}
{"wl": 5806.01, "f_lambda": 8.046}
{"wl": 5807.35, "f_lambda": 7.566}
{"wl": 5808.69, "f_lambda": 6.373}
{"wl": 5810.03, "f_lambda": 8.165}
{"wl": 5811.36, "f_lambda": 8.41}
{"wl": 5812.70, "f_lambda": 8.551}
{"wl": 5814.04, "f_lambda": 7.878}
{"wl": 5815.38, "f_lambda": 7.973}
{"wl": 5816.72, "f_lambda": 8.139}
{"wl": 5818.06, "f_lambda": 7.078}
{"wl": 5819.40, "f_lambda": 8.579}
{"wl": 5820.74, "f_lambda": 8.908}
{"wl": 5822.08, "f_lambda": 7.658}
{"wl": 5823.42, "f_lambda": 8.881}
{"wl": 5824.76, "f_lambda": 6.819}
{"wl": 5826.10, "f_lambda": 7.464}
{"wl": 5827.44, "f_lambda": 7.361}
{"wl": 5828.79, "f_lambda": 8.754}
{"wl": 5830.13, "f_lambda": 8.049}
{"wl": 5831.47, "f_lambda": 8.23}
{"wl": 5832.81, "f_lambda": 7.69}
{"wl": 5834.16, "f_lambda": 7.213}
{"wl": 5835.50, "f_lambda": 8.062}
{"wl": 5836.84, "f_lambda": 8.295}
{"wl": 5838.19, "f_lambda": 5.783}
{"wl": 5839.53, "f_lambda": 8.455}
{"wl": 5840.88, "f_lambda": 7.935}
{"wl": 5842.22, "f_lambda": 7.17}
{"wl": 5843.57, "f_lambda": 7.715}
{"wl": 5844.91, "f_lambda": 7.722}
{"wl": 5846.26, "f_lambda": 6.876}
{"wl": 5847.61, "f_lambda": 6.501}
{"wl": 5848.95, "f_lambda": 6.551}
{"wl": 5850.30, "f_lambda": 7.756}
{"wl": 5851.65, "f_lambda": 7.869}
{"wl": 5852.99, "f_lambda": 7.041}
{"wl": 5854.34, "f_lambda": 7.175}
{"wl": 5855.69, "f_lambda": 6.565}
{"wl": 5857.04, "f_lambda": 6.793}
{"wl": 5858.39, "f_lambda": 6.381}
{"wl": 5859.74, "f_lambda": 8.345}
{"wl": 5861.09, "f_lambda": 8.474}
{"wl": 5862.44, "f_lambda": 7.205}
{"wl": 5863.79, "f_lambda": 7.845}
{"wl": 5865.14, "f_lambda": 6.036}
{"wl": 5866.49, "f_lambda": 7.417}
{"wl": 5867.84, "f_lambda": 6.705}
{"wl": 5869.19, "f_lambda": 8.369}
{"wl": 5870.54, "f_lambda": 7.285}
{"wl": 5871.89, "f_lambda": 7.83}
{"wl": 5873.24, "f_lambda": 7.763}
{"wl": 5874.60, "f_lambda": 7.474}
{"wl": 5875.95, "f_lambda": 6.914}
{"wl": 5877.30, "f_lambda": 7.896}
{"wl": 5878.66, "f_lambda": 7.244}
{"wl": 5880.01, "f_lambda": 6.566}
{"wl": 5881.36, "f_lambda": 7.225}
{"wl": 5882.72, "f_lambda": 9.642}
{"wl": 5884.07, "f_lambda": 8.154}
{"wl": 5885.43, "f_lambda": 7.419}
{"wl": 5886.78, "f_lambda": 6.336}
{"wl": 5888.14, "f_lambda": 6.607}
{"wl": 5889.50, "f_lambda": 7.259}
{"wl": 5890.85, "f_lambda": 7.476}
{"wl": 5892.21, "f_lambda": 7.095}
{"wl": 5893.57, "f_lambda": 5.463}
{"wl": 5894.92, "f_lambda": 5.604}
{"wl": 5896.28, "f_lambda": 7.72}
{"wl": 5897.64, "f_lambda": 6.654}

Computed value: -0.6 angstrom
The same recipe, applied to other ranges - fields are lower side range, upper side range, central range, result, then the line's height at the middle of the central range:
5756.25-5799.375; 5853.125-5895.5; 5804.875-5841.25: -1.77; 7.49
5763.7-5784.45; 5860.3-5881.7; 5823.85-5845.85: -0.62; 7.46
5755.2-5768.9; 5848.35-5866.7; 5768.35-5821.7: -1.75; 7.54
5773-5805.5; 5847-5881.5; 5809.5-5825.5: -1.17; 7.53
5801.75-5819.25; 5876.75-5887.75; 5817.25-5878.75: 1.09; 7.66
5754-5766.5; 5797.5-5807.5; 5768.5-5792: 0.79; 7.82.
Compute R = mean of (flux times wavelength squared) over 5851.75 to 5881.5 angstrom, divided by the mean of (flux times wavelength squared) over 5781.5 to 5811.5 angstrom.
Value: 0.98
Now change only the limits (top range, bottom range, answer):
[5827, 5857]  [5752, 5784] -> 0.99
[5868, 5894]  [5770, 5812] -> 0.99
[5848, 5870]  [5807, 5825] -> 0.93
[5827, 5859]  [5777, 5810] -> 0.99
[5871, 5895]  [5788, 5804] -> 0.94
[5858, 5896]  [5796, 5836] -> 0.94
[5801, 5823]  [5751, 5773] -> 1.03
